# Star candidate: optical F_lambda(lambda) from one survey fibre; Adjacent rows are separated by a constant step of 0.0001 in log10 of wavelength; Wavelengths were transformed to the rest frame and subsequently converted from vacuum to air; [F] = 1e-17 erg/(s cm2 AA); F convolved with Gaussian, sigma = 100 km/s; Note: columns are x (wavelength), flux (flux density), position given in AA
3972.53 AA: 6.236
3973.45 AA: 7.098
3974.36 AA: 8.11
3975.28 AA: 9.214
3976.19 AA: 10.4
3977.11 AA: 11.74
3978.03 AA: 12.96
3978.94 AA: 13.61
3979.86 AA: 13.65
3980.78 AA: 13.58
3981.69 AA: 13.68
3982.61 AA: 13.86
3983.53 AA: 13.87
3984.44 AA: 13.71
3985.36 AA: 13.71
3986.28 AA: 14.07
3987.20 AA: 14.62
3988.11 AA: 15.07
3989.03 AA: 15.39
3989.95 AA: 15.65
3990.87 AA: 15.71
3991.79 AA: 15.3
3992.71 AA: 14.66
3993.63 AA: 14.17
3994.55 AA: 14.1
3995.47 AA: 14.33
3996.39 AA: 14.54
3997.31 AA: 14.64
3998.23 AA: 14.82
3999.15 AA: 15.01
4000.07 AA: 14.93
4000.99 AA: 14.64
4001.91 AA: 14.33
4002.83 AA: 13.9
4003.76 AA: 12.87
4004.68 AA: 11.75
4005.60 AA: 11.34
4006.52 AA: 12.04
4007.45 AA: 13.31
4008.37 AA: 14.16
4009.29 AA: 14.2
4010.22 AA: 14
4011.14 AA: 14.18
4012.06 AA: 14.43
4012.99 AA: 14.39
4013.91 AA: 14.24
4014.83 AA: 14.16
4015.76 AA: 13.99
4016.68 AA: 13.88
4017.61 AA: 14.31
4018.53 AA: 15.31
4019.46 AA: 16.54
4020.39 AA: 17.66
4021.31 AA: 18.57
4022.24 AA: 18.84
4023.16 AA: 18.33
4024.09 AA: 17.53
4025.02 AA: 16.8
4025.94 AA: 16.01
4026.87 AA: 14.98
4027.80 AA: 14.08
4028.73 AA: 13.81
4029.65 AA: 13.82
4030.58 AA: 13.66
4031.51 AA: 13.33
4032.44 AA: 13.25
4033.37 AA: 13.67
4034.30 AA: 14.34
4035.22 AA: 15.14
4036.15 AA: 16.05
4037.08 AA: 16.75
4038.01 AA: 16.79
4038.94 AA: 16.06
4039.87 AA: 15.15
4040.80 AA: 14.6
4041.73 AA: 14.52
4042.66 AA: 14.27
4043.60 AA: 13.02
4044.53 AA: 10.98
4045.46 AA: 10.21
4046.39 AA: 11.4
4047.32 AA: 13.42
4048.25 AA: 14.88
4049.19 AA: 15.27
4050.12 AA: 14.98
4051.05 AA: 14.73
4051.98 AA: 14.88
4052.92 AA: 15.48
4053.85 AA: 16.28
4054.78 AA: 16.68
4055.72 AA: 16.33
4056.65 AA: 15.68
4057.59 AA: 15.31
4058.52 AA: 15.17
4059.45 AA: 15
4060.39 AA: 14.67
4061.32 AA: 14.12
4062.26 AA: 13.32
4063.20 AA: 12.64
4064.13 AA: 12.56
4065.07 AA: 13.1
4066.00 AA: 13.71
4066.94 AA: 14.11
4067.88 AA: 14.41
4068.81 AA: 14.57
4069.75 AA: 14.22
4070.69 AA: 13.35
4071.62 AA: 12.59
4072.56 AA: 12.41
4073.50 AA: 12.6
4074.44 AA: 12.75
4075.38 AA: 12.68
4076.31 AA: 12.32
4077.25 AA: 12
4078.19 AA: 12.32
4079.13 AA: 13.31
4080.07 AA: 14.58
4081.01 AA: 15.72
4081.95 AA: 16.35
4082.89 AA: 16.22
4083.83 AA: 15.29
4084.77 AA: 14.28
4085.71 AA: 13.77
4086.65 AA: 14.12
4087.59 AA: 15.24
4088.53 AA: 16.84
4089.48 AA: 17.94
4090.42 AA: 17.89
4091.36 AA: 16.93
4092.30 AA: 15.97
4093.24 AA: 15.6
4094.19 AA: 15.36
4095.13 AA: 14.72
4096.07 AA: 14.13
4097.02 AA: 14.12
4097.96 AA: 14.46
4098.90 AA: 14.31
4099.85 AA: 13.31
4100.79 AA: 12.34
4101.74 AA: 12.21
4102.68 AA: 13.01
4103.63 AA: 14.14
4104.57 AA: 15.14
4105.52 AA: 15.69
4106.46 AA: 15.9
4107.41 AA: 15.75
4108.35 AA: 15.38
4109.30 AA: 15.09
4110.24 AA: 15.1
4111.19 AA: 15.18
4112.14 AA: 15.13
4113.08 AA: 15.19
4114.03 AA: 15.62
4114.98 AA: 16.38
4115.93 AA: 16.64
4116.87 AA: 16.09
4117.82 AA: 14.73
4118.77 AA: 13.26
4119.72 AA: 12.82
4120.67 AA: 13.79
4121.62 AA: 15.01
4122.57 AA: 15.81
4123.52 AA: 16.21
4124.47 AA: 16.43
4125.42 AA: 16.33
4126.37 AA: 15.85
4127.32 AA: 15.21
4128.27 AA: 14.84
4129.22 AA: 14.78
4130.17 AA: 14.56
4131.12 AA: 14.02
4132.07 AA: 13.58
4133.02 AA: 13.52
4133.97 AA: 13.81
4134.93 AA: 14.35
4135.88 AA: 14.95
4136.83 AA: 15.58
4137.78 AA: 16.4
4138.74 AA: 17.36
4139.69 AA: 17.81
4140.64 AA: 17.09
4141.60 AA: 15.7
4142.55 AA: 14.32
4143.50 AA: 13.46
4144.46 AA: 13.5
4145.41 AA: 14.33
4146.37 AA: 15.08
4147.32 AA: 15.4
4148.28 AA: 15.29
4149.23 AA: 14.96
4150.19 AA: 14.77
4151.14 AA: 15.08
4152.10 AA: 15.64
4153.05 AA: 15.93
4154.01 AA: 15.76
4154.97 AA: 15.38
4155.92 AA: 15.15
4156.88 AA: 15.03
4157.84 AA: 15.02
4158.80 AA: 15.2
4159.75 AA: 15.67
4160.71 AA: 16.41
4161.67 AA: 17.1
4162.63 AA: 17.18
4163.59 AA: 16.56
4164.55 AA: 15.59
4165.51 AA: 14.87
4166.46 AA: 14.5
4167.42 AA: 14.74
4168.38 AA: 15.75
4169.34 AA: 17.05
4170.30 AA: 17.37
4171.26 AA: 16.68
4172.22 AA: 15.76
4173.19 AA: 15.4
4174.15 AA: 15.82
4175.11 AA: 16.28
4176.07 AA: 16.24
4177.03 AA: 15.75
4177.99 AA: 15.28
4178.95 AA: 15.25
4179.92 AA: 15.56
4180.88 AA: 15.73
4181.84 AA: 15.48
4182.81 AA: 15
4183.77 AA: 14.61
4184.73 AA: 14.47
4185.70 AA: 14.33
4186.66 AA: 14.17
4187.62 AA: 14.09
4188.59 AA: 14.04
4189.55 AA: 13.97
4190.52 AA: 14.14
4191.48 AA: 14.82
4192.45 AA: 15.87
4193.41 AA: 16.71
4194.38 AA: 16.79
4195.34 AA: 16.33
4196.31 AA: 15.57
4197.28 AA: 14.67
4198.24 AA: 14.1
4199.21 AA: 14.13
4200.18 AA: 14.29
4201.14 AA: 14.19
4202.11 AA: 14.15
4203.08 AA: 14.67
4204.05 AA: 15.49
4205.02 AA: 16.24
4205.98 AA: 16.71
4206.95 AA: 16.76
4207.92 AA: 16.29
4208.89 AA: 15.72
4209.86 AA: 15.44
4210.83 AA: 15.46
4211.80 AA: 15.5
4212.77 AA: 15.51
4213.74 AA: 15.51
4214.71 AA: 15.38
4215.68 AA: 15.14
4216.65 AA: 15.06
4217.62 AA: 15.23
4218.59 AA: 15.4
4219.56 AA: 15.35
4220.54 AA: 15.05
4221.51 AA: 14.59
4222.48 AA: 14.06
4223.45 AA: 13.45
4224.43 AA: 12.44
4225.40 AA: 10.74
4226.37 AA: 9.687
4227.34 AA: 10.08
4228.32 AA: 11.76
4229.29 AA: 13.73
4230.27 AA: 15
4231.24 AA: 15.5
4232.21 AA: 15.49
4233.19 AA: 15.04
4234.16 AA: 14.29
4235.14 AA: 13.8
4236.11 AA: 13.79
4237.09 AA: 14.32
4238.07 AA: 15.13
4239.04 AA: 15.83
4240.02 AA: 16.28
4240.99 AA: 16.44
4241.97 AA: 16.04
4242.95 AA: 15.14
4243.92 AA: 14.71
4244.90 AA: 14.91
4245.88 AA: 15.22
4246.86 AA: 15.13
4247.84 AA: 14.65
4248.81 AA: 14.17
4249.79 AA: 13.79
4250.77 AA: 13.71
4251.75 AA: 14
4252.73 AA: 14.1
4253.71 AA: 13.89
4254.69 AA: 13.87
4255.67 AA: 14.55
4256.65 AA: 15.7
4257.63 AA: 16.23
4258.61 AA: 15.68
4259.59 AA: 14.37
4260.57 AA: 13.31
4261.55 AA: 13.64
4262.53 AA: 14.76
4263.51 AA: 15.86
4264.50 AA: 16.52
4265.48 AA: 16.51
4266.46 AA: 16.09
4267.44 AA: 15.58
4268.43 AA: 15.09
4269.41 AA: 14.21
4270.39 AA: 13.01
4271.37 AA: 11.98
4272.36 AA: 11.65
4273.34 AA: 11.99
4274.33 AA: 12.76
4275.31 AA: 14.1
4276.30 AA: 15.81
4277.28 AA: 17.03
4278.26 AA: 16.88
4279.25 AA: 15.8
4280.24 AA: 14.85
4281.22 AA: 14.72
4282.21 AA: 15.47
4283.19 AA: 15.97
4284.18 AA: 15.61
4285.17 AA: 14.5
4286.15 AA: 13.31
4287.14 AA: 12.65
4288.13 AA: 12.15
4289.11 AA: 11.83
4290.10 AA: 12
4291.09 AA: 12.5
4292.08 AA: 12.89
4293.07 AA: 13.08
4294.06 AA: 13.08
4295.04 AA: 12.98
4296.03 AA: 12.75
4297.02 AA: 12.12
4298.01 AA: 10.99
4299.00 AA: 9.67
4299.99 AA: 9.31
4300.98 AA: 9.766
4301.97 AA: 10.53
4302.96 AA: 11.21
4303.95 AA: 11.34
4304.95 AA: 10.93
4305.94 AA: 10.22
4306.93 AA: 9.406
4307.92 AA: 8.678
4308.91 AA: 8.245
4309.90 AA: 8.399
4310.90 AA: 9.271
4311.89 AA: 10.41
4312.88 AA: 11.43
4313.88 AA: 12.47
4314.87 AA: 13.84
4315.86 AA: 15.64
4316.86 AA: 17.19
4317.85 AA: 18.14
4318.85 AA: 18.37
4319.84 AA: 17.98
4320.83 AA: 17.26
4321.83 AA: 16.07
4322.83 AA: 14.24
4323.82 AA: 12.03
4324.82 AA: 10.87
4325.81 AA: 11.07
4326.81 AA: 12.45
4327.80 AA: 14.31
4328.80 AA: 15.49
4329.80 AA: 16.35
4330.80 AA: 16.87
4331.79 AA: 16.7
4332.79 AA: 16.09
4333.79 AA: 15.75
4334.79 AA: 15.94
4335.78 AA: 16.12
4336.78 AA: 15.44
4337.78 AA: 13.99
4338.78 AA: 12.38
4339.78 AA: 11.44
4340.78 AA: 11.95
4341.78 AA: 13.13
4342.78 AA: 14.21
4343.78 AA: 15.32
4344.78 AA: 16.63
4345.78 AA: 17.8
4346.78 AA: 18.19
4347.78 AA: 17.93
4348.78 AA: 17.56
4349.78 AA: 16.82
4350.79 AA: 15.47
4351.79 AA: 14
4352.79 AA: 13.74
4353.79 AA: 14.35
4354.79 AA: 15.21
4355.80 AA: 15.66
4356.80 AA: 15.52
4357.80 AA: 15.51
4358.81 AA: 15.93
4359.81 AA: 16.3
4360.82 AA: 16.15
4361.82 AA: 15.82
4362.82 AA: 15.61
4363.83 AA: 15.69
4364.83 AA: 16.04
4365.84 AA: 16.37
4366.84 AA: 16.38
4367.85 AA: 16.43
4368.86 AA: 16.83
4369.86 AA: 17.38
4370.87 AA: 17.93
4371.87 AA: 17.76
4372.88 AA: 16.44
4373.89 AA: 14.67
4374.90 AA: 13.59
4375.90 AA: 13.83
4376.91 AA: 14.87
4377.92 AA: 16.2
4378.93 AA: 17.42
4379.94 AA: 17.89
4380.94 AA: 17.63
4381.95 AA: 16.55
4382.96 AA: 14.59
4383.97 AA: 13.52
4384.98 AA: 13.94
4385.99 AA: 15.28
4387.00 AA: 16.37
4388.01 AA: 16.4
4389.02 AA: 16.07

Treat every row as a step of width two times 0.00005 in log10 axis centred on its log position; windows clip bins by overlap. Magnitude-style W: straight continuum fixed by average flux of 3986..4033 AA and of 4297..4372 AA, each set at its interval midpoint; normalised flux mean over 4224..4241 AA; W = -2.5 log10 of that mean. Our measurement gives 0.05 mag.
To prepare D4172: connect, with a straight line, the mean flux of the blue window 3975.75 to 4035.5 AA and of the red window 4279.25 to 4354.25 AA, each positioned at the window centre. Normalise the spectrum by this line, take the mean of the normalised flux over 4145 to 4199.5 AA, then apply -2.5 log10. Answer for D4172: -0.102 mag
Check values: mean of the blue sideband 14.4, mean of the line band 15.4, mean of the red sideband 13.7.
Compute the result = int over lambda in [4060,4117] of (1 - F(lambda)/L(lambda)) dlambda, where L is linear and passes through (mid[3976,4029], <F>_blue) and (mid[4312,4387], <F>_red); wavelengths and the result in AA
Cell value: 0.9 AA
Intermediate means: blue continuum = 14.5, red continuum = 15.4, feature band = 14.5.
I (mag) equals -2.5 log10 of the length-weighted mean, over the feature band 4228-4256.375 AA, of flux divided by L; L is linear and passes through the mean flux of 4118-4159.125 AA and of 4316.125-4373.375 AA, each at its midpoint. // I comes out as 0.05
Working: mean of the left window 15.1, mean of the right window 15.6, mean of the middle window 14.7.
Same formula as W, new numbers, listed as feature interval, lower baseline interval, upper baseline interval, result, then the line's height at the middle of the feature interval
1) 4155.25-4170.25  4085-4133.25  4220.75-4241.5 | -0.09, 14.5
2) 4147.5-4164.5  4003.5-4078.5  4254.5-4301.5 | -0.11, 14.1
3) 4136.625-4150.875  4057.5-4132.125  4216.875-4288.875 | -0.06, 14.5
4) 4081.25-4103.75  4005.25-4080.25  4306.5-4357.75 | -0.04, 14.4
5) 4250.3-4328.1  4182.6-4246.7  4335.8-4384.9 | 0.13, 15.2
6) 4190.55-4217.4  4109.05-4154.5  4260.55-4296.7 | -0.05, 14.7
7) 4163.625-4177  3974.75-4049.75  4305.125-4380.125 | -0.09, 14.6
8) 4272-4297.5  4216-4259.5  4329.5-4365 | 0.08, 14.9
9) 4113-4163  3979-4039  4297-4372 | -0.05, 14.5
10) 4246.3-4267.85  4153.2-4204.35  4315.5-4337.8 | 0.04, 15.4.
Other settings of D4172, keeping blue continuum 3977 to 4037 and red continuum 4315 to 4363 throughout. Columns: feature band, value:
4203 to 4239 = 0.035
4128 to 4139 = 0.006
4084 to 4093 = -0.080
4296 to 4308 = 0.405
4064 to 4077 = 0.113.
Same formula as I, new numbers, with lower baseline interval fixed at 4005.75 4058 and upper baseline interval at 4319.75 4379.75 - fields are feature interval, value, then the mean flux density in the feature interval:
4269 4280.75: 0.08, 14.2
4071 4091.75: 0.03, 14.4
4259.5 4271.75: 0.04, 14.7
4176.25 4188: 0.01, 15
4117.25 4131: 0.00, 15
